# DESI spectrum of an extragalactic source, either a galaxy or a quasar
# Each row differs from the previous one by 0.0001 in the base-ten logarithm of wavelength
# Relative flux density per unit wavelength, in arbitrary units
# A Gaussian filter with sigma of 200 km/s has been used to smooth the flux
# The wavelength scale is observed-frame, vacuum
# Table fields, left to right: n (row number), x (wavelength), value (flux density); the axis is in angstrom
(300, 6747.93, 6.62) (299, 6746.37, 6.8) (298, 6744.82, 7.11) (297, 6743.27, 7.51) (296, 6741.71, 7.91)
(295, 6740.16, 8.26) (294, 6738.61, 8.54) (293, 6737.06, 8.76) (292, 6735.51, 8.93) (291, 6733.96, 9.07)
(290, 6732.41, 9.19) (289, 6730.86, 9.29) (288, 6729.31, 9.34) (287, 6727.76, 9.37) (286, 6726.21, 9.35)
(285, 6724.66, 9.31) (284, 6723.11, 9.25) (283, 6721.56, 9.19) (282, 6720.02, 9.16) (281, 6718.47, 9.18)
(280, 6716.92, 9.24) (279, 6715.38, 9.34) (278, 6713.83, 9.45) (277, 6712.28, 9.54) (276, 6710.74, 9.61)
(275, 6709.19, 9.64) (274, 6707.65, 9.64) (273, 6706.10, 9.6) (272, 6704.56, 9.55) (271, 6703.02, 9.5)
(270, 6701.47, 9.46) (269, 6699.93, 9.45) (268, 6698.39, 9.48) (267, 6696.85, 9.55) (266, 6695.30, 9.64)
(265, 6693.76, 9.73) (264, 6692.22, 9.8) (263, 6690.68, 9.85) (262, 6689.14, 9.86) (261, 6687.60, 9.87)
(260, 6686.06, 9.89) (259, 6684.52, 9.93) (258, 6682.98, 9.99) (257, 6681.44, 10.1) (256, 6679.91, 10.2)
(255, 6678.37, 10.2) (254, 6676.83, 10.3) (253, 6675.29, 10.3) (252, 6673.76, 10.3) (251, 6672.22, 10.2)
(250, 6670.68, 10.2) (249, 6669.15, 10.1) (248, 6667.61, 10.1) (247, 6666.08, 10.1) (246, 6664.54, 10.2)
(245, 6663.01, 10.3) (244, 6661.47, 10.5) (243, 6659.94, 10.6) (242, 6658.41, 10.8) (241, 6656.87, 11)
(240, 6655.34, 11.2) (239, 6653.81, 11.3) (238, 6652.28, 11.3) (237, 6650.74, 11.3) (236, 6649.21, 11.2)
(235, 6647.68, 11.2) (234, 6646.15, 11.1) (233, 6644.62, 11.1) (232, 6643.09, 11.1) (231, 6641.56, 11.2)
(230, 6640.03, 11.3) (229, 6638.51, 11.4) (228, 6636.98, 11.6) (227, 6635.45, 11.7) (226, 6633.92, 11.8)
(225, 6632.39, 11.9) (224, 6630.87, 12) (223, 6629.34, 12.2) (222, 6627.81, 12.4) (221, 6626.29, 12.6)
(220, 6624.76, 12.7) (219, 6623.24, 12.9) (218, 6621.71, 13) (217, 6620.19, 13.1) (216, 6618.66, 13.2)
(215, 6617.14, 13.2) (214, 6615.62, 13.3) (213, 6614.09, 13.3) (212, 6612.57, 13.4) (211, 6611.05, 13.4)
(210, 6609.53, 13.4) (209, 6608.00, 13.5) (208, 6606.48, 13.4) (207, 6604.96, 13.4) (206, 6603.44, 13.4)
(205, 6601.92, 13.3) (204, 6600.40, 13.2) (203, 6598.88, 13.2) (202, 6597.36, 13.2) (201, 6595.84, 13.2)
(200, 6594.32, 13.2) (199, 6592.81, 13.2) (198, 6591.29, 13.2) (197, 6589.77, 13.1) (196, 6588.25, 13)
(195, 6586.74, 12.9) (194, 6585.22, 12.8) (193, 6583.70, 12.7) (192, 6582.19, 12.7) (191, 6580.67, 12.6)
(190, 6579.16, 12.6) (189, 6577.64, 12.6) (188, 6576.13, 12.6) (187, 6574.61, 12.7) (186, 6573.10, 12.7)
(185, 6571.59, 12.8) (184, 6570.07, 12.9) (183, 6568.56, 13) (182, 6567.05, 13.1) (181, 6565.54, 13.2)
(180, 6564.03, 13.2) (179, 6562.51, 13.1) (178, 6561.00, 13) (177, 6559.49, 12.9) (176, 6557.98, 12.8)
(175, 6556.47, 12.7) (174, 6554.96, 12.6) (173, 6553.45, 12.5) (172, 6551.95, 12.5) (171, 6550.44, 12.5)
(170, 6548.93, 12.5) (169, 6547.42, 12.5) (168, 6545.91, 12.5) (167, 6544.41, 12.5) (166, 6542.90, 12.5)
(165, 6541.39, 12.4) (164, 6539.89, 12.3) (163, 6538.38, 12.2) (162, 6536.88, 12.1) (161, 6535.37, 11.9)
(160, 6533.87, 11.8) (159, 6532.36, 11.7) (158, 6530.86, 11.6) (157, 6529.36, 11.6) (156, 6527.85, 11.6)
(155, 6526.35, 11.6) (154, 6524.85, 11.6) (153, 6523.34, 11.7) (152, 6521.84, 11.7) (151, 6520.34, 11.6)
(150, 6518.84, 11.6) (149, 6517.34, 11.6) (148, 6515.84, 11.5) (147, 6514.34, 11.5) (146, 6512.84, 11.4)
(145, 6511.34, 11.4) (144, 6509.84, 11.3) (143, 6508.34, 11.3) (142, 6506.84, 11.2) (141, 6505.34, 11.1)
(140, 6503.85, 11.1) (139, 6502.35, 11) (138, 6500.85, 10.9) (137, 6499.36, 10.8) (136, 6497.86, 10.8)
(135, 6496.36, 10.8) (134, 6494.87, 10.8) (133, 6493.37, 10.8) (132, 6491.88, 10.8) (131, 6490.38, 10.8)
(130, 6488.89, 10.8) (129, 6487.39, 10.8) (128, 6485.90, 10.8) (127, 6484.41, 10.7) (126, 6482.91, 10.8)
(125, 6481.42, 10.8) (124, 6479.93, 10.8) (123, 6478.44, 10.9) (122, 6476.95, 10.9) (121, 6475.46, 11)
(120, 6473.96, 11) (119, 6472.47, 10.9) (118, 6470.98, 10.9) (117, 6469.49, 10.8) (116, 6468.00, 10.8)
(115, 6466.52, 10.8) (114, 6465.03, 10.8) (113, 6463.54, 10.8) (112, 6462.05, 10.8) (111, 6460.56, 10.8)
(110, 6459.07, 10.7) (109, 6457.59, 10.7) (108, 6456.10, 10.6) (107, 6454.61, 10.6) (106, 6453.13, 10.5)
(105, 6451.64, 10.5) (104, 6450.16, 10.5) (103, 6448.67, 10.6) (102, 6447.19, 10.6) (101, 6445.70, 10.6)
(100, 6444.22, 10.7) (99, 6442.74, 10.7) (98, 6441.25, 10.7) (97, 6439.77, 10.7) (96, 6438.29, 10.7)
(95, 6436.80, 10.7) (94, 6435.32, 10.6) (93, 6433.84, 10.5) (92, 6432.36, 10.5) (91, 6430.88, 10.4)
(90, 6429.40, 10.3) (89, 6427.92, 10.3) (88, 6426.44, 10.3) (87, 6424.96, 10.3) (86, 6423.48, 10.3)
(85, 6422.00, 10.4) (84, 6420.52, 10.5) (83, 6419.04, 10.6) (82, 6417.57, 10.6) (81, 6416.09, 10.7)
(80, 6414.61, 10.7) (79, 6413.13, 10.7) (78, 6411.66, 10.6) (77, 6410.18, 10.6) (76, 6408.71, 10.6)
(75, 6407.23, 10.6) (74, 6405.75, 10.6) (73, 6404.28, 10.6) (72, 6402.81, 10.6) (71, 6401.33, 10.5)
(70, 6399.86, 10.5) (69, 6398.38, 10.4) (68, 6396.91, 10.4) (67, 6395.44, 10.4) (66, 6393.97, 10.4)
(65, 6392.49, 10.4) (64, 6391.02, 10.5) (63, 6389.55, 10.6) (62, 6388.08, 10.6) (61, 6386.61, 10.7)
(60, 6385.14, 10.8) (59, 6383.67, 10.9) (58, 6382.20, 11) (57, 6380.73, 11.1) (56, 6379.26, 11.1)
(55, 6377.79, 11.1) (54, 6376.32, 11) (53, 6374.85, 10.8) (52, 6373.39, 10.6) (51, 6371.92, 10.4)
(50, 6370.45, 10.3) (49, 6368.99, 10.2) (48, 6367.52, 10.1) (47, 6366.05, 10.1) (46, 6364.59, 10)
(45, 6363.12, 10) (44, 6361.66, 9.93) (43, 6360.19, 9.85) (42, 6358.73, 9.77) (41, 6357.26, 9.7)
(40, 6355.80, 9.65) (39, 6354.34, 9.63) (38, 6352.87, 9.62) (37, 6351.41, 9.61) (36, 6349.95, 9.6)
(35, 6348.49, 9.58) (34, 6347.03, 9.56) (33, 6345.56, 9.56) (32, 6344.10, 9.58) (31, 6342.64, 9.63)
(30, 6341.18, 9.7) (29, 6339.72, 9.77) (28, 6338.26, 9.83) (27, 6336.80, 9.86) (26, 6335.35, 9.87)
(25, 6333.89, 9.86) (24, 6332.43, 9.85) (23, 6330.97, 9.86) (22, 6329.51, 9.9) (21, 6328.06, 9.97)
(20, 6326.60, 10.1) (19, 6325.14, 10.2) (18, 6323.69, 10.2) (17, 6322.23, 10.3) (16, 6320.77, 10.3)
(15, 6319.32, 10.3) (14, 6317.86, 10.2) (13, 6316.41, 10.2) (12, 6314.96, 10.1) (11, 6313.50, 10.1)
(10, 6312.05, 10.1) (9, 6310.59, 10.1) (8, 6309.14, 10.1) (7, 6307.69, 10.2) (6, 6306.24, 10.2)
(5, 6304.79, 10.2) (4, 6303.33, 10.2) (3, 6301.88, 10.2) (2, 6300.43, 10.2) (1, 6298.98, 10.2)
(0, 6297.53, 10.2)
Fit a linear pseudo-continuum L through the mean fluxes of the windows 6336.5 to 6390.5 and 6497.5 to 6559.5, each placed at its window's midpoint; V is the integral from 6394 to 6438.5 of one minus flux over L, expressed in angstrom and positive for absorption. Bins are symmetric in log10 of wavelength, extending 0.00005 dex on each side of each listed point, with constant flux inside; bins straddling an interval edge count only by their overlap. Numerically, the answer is 0.7 angstrom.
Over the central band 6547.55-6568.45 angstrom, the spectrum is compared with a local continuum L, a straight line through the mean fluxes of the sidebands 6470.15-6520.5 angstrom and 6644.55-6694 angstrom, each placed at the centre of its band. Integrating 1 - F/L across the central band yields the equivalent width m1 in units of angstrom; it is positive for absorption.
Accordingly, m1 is -3.9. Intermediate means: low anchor 11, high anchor 10.4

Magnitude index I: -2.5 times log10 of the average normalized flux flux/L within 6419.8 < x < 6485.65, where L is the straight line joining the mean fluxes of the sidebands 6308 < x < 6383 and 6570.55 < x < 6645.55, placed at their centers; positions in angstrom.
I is 0.05 mag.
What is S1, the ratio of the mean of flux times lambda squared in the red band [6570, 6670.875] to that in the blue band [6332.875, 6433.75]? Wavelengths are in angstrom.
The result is 1.27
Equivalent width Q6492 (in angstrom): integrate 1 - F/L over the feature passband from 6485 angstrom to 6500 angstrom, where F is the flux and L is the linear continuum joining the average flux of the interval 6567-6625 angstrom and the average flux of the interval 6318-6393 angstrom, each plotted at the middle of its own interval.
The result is 1.3 angstrom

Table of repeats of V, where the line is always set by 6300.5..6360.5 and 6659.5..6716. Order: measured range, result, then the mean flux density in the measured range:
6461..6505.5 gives -4.2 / 10.9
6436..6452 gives -1.2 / 10.6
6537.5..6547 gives -2.4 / 12.4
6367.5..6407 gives -2.8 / 10.6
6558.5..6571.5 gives -4.1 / 13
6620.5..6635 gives -3.7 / 12.4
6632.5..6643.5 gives -1.8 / 11.5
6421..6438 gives -0.9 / 10.4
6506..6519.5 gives -2.1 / 11.4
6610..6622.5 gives -4.2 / 13.2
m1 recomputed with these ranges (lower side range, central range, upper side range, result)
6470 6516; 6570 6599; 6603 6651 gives -2.34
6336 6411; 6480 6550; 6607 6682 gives -3.41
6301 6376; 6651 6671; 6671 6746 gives -2.40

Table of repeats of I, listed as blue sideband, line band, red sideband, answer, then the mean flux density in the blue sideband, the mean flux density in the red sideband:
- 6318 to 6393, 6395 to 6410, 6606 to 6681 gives -0.02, 10.1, 11.6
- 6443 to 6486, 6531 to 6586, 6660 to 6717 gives -0.21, 10.7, 9.87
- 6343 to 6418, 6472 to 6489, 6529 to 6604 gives 0.07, 10.3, 12.7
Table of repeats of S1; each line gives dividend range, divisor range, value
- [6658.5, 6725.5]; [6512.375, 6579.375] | 0.83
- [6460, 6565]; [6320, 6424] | 1.17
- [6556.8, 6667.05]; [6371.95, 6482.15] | 1.23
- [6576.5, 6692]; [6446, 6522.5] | 1.13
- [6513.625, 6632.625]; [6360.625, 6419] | 1.27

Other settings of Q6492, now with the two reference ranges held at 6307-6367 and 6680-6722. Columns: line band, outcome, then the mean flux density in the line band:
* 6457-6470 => -1.29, 10.8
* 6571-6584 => -3.95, 12.7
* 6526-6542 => -3.52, 11.9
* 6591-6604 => -4.74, 13.2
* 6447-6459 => -0.93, 10.6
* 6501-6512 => -1.58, 11.2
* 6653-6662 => -1.18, 10.9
